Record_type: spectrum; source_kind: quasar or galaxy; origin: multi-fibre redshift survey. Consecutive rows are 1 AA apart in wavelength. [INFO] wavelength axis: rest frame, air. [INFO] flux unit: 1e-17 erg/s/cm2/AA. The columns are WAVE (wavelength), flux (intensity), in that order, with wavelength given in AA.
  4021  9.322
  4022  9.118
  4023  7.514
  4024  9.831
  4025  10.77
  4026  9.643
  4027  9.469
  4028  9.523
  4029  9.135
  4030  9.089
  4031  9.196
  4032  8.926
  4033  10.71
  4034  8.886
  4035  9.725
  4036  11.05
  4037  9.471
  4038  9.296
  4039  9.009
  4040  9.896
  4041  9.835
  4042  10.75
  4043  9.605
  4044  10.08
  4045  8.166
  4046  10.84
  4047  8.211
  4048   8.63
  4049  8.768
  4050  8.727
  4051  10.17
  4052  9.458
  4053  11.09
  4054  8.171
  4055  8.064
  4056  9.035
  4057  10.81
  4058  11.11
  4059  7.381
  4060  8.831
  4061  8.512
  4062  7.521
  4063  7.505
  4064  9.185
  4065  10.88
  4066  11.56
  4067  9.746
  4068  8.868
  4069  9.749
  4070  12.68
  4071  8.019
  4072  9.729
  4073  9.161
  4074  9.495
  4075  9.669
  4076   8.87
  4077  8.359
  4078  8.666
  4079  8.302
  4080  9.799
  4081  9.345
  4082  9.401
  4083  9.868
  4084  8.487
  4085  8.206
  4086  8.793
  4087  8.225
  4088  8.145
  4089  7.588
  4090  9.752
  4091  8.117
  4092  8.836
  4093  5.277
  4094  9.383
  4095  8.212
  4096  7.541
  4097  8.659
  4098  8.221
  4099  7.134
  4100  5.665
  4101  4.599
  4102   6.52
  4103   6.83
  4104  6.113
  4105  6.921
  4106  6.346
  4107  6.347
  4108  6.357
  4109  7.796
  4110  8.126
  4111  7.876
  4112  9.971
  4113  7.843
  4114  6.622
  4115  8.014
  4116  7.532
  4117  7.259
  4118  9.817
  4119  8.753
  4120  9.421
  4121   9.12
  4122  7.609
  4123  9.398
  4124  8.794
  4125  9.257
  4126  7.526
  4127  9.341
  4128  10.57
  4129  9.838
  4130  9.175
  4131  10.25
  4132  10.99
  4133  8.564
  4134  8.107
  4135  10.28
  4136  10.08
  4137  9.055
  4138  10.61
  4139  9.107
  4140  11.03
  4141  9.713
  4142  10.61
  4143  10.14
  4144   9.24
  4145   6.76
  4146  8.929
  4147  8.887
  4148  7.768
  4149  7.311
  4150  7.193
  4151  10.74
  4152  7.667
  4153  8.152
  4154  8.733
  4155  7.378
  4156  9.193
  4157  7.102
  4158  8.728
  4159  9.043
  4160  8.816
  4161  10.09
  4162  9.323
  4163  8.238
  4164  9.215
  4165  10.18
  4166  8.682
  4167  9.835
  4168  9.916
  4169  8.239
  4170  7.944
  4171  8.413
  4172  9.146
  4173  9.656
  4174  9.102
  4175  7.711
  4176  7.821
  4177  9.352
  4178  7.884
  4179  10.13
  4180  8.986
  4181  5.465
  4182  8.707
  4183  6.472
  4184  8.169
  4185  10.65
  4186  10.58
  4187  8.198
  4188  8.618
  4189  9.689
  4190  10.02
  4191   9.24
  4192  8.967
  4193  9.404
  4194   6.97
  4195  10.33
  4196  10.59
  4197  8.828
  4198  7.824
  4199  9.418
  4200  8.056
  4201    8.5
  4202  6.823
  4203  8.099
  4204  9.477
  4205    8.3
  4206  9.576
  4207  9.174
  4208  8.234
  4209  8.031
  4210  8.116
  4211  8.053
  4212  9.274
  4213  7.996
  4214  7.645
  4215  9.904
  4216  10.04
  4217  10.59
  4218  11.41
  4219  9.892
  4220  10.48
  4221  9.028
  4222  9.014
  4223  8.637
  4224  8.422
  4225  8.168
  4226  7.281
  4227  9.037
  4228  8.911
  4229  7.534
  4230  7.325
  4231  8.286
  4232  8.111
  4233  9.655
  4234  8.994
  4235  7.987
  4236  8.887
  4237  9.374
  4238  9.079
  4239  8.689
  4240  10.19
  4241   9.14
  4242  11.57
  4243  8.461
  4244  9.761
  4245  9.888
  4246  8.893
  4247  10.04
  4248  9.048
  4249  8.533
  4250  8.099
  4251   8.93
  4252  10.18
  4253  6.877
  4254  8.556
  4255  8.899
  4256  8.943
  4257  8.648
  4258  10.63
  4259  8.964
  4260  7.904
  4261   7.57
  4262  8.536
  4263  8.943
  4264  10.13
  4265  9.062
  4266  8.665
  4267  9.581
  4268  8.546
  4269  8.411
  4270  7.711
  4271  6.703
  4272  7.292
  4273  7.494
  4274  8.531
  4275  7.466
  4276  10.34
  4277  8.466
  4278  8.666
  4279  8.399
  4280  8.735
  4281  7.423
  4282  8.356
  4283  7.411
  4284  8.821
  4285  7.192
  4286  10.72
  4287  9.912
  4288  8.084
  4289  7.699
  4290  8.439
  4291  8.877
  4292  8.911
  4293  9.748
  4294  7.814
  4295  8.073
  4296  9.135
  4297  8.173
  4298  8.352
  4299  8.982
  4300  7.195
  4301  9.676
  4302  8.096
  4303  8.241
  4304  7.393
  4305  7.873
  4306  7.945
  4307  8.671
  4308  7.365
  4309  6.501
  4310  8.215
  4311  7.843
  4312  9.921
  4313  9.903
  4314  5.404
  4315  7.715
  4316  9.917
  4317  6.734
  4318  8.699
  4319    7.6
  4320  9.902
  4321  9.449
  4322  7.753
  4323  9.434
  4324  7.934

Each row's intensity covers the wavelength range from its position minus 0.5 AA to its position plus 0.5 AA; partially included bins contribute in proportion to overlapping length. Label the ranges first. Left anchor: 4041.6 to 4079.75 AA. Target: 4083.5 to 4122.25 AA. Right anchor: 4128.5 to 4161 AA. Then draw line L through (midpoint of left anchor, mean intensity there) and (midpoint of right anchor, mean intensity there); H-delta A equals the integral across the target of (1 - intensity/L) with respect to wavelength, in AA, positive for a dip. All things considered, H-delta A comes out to 6.09 AA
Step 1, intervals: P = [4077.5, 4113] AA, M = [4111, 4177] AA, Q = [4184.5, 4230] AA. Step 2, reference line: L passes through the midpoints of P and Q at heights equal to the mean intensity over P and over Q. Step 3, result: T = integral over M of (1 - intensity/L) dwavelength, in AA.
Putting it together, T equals -4.6 AA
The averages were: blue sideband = 7.87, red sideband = 8.94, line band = 8.91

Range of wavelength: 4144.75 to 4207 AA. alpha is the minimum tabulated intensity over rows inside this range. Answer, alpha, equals 5.465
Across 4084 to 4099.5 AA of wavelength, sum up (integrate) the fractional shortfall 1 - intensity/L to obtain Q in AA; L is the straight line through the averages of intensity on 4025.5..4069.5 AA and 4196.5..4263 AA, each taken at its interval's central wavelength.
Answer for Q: 1.9 AA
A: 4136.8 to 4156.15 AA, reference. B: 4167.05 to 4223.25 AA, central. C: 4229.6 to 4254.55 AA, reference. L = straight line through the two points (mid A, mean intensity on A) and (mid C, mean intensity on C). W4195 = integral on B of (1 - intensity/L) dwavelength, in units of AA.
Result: 0.4 AA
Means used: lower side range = 8.9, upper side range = 8.99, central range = 8.88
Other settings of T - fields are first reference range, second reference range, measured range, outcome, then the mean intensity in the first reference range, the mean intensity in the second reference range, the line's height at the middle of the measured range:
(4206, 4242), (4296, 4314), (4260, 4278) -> 0.2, 8.92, 8.2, 8.52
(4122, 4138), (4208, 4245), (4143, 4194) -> 2.8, 9.4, 8.97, 9.23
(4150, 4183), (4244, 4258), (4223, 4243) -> 0.4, 8.68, 8.98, 8.92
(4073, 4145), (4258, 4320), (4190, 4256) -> -3.8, 8.52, 8.38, 8.43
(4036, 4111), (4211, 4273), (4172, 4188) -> 0.4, 8.69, 8.88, 8.81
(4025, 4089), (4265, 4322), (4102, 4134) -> 2.7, 9.32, 8.35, 9.07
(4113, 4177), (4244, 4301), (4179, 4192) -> 0.0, 8.91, 8.62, 8.82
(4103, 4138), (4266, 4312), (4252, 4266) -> -0.7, 8.51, 8.32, 8.35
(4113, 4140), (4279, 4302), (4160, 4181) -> 0.0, 9.06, 8.52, 8.91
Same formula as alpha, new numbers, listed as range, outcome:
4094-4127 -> 4.599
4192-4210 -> 6.823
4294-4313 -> 6.501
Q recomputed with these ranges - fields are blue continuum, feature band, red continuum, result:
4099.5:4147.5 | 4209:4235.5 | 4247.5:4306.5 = -1.0 AA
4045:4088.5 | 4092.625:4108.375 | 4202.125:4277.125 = 3.8 AA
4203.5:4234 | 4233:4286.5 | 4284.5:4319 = -1.1 AA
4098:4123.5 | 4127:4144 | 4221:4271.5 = -4.6 AA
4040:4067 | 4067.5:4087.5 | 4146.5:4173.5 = 0.1 AA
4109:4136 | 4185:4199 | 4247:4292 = -0.8 AA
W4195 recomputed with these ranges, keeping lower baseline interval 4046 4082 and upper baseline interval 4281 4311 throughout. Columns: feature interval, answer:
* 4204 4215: 0.2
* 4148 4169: 0.3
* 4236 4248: -1.4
